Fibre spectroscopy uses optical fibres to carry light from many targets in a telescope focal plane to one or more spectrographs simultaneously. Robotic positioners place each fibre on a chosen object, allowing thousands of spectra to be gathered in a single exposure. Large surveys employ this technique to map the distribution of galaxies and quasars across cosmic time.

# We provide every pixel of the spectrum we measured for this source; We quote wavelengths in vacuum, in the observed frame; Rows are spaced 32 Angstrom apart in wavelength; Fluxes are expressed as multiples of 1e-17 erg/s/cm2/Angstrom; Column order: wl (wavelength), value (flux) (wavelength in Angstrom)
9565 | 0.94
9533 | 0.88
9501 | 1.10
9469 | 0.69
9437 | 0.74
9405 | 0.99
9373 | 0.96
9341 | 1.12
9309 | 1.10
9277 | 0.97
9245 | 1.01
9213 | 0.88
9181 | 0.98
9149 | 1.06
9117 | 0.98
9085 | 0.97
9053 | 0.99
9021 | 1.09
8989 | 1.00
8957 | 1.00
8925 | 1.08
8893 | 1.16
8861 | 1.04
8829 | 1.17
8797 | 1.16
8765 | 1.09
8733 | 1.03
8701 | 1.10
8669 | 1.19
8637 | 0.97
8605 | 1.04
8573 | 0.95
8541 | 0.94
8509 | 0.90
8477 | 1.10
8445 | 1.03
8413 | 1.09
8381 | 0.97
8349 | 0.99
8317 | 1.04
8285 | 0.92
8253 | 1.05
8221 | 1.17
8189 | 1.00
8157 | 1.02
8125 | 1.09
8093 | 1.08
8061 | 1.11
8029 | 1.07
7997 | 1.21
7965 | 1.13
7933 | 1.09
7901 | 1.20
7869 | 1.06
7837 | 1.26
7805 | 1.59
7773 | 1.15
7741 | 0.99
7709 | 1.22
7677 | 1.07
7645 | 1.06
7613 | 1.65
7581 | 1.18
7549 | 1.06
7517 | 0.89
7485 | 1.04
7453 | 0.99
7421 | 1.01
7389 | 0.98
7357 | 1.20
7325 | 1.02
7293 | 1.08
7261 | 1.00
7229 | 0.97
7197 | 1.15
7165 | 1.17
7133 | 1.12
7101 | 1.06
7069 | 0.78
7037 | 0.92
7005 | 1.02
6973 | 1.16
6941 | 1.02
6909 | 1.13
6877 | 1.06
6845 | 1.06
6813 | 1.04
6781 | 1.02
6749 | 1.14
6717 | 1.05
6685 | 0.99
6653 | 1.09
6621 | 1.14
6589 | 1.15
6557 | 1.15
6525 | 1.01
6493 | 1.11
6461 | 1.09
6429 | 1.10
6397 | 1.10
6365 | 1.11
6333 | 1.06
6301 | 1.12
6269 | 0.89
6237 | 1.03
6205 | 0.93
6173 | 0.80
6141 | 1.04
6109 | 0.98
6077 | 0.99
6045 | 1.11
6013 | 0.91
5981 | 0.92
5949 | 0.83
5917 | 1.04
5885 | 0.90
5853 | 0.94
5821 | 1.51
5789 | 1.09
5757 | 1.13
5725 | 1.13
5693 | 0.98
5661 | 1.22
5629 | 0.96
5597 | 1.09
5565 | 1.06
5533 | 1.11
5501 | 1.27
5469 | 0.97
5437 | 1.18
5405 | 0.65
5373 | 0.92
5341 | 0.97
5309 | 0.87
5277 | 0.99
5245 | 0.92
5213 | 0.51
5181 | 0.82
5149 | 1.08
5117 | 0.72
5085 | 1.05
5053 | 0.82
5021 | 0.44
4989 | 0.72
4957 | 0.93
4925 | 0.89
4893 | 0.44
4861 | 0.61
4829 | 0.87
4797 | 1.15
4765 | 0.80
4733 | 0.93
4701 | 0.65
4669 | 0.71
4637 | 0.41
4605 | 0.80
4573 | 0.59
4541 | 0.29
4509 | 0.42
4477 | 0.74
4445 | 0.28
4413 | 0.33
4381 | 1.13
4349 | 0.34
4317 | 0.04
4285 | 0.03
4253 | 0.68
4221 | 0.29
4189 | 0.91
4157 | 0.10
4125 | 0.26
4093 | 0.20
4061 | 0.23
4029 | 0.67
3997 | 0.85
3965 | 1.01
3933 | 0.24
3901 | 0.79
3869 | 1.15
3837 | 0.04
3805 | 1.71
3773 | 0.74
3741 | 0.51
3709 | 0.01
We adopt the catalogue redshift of 0.191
